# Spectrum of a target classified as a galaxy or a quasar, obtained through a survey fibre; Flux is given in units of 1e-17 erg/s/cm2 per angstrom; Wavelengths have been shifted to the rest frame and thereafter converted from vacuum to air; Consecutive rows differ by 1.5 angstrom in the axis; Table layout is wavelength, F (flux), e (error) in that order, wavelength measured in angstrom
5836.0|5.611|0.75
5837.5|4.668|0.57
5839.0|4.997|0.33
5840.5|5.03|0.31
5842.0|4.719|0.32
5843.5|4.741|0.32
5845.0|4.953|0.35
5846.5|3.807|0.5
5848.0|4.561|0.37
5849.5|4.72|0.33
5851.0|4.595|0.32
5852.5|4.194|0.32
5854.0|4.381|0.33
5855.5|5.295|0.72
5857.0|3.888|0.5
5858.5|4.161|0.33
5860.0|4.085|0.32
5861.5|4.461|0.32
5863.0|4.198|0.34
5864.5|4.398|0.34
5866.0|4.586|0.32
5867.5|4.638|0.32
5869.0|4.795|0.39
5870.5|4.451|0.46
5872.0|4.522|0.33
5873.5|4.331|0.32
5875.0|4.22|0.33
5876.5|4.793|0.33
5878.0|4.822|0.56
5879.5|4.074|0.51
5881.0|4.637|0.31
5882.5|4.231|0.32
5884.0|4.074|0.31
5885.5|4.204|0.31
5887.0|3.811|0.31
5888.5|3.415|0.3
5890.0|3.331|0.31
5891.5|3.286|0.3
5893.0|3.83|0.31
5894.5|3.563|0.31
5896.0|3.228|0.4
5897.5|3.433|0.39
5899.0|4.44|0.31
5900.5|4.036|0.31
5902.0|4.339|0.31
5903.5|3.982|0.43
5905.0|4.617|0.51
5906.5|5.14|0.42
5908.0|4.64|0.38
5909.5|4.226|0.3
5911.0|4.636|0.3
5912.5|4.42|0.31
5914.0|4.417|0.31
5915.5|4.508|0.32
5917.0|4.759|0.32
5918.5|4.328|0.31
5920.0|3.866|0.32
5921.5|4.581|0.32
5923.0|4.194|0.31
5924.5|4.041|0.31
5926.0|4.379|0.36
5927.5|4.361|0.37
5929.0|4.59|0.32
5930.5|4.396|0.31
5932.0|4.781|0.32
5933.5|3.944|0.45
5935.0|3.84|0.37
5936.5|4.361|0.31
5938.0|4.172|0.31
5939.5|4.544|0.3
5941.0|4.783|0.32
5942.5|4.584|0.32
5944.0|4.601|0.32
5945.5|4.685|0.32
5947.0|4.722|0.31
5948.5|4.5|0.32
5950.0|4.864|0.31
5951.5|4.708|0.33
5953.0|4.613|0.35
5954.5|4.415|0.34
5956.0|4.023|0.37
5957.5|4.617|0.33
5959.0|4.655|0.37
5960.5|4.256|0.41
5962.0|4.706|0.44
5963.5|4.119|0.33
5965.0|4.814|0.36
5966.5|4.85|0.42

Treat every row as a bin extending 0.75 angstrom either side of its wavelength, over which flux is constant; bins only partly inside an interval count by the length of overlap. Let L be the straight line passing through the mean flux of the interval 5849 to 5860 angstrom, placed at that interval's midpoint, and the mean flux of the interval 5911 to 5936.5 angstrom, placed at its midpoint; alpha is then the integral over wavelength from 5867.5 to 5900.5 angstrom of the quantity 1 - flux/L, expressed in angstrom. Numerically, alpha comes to 2.35 angstrom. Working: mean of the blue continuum 4.43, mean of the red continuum 4.35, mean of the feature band 4.08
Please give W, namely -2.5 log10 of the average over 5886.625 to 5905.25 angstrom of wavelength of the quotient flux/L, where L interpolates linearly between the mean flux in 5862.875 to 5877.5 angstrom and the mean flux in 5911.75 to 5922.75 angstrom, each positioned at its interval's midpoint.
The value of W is 0.18 mag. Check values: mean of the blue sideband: 4.51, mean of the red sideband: 4.4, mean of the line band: 3.77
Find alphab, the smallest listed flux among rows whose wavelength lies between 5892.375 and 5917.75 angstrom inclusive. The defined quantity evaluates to 3.228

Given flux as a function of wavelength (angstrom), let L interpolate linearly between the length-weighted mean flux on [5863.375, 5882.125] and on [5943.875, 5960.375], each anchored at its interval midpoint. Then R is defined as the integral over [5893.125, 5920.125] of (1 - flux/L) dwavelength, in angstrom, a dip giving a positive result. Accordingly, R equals 1.7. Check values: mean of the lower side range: 4.51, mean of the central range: 4.25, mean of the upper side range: 4.57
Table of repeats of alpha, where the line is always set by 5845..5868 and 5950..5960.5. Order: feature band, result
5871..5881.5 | -0.1 angstrom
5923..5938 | 0.7 angstrom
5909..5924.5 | 0.3 angstrom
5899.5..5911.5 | 0.0 angstrom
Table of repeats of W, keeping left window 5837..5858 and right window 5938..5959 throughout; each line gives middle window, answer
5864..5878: 0.013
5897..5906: 0.099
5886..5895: 0.277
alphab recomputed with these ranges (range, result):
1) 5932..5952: 3.84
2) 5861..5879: 4.198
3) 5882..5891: 3.331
